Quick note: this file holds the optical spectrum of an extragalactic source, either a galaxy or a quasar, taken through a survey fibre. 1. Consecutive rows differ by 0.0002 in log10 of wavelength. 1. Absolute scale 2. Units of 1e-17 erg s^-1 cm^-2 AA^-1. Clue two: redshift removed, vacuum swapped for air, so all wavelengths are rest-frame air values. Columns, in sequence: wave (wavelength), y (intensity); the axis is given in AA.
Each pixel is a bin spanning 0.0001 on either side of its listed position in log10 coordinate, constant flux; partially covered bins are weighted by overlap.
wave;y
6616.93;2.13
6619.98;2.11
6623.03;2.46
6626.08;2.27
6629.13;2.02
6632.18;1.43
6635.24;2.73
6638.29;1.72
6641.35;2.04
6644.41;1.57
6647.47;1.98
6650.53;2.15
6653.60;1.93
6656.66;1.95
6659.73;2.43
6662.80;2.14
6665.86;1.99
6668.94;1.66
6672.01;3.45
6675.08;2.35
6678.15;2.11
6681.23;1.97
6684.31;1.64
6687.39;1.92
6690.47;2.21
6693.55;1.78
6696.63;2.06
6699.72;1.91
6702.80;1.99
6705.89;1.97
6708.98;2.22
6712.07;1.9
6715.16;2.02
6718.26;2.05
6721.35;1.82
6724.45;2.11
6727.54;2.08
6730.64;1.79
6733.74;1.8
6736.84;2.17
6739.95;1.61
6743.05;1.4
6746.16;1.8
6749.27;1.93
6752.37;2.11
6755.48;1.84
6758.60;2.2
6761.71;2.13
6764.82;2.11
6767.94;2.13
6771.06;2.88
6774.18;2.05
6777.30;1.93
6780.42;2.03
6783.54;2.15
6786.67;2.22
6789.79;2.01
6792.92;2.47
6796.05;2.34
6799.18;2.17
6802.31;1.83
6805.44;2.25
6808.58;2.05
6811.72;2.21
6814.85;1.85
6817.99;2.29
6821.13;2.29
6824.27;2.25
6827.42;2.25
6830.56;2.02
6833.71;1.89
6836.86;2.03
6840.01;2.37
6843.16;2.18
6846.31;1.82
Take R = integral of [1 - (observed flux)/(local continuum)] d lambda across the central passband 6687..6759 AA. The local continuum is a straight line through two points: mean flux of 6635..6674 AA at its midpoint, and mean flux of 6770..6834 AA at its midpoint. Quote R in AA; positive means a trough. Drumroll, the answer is 6.62 AA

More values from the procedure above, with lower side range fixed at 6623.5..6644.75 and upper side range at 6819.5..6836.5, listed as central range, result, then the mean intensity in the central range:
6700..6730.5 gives 0.9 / 2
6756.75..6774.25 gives -1.4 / 2.26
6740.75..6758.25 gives 2.1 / 1.83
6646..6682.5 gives -2.6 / 2.18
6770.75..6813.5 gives -1.1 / 2.16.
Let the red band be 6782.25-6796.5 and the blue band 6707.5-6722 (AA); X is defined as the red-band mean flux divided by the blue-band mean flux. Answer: 1.11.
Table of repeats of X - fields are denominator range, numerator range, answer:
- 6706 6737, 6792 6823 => 1.09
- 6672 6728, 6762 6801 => 1.08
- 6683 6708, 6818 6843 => 1.11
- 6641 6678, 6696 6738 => 0.93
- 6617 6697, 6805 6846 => 1.03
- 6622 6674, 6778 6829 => 1.02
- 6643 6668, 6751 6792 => 1.07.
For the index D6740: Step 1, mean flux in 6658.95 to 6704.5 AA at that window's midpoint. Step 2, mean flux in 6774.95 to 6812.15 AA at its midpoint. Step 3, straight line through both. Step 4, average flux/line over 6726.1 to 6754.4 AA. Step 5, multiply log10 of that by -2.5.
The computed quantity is 0.15 mag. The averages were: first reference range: 2.1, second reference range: 2.13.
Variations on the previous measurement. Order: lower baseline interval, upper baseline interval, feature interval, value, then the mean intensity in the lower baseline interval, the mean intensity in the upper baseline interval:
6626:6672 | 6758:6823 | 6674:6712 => 0.042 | 2.04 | 2.17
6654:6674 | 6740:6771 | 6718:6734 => 0.070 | 2.25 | 1.99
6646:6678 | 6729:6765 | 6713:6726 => 0.001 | 2.2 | 1.9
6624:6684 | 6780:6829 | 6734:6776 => 0.065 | 2.09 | 2.17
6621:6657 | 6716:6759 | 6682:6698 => 0.021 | 2.02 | 1.9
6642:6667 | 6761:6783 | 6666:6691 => -0.052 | 2.02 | 2.18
